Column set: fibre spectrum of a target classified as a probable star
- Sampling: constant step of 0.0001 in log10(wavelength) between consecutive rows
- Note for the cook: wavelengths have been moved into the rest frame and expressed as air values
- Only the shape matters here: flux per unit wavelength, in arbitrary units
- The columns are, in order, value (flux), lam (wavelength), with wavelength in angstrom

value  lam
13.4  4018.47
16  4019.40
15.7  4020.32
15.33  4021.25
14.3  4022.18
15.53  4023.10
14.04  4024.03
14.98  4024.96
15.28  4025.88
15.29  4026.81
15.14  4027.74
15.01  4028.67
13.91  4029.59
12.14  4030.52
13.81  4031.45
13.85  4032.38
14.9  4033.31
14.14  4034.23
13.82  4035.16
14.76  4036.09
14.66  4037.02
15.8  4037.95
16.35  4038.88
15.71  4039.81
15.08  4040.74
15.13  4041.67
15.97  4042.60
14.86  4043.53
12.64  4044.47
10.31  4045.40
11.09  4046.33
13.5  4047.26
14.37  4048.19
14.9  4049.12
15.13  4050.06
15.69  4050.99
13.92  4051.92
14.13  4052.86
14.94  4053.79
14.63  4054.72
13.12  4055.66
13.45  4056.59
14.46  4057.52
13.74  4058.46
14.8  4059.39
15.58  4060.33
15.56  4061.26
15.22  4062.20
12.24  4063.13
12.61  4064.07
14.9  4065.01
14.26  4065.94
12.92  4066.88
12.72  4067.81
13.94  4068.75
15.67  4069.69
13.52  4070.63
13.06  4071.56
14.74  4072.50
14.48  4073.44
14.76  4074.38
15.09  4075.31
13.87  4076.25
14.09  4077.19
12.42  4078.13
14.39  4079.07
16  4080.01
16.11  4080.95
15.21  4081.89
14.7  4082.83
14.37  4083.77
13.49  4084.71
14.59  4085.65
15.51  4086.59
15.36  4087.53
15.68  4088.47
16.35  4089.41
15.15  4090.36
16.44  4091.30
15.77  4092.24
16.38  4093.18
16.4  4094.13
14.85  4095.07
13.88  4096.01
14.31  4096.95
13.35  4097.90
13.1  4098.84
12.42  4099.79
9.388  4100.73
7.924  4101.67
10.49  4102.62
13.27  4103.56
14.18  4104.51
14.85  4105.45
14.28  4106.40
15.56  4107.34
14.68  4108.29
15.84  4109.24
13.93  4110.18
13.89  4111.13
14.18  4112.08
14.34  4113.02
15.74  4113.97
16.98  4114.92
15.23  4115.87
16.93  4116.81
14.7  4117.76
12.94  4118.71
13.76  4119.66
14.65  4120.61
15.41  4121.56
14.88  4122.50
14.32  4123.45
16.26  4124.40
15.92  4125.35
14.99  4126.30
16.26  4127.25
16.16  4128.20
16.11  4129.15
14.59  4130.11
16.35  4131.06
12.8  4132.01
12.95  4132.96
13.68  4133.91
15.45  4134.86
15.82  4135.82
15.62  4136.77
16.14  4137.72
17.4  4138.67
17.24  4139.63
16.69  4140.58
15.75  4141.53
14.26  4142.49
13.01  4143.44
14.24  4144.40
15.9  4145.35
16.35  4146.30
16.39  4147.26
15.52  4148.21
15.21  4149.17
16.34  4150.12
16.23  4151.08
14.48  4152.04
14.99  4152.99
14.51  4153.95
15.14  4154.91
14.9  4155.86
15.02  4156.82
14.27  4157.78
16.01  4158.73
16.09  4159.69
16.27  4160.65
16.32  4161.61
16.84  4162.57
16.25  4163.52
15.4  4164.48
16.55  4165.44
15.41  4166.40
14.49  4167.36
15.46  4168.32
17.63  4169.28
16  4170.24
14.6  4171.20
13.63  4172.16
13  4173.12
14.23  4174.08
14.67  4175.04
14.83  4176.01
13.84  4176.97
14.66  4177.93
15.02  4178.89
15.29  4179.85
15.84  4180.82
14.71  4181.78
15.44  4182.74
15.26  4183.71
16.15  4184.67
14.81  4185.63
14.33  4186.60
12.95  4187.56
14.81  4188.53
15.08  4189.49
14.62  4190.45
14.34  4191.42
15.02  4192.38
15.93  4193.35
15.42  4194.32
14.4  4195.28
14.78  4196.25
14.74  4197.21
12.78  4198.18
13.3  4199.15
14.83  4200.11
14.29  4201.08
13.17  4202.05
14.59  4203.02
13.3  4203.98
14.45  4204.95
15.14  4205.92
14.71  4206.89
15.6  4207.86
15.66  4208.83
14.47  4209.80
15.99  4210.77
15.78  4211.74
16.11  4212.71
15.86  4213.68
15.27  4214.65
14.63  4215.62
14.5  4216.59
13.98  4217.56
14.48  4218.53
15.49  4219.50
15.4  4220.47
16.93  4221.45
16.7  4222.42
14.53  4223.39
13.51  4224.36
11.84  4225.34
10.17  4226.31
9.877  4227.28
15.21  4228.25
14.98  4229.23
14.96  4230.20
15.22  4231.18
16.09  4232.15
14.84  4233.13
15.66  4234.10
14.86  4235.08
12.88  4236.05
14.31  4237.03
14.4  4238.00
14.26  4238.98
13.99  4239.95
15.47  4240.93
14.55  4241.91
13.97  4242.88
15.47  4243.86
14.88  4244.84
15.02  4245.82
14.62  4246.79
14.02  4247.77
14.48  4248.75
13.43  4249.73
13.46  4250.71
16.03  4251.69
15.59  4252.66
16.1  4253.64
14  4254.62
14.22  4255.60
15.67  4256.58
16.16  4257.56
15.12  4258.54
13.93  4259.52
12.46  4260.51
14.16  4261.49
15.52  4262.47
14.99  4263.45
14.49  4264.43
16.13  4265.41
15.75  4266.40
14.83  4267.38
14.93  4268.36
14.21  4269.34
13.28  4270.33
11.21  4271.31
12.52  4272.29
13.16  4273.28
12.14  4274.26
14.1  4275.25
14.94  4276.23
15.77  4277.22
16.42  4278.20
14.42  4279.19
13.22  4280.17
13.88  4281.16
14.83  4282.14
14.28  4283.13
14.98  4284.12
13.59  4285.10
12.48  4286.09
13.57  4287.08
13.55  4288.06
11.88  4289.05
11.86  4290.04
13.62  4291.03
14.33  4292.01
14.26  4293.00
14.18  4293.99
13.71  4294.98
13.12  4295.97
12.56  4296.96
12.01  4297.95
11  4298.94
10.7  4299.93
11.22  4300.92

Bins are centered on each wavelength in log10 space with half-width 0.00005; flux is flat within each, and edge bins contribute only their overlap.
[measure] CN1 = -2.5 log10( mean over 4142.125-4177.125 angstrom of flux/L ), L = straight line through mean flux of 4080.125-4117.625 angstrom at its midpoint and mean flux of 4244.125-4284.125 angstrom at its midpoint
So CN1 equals -0.06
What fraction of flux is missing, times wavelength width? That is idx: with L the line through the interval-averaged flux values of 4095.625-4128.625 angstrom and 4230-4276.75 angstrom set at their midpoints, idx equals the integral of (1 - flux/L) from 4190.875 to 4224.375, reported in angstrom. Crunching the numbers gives -1.1 angstrom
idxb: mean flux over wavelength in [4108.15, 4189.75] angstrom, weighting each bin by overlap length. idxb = 15.2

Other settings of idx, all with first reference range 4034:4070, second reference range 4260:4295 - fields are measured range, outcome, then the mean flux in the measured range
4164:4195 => -1.9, 15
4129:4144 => -1.1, 15.2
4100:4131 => -0.6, 14.5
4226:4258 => -1.1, 14.5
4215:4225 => -0.6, 15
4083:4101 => -0.5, 14.6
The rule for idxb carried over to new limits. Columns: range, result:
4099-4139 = 14.5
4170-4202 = 14.6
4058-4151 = 14.7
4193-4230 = 14.5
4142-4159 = 15.1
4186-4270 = 14.6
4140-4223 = 15.1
